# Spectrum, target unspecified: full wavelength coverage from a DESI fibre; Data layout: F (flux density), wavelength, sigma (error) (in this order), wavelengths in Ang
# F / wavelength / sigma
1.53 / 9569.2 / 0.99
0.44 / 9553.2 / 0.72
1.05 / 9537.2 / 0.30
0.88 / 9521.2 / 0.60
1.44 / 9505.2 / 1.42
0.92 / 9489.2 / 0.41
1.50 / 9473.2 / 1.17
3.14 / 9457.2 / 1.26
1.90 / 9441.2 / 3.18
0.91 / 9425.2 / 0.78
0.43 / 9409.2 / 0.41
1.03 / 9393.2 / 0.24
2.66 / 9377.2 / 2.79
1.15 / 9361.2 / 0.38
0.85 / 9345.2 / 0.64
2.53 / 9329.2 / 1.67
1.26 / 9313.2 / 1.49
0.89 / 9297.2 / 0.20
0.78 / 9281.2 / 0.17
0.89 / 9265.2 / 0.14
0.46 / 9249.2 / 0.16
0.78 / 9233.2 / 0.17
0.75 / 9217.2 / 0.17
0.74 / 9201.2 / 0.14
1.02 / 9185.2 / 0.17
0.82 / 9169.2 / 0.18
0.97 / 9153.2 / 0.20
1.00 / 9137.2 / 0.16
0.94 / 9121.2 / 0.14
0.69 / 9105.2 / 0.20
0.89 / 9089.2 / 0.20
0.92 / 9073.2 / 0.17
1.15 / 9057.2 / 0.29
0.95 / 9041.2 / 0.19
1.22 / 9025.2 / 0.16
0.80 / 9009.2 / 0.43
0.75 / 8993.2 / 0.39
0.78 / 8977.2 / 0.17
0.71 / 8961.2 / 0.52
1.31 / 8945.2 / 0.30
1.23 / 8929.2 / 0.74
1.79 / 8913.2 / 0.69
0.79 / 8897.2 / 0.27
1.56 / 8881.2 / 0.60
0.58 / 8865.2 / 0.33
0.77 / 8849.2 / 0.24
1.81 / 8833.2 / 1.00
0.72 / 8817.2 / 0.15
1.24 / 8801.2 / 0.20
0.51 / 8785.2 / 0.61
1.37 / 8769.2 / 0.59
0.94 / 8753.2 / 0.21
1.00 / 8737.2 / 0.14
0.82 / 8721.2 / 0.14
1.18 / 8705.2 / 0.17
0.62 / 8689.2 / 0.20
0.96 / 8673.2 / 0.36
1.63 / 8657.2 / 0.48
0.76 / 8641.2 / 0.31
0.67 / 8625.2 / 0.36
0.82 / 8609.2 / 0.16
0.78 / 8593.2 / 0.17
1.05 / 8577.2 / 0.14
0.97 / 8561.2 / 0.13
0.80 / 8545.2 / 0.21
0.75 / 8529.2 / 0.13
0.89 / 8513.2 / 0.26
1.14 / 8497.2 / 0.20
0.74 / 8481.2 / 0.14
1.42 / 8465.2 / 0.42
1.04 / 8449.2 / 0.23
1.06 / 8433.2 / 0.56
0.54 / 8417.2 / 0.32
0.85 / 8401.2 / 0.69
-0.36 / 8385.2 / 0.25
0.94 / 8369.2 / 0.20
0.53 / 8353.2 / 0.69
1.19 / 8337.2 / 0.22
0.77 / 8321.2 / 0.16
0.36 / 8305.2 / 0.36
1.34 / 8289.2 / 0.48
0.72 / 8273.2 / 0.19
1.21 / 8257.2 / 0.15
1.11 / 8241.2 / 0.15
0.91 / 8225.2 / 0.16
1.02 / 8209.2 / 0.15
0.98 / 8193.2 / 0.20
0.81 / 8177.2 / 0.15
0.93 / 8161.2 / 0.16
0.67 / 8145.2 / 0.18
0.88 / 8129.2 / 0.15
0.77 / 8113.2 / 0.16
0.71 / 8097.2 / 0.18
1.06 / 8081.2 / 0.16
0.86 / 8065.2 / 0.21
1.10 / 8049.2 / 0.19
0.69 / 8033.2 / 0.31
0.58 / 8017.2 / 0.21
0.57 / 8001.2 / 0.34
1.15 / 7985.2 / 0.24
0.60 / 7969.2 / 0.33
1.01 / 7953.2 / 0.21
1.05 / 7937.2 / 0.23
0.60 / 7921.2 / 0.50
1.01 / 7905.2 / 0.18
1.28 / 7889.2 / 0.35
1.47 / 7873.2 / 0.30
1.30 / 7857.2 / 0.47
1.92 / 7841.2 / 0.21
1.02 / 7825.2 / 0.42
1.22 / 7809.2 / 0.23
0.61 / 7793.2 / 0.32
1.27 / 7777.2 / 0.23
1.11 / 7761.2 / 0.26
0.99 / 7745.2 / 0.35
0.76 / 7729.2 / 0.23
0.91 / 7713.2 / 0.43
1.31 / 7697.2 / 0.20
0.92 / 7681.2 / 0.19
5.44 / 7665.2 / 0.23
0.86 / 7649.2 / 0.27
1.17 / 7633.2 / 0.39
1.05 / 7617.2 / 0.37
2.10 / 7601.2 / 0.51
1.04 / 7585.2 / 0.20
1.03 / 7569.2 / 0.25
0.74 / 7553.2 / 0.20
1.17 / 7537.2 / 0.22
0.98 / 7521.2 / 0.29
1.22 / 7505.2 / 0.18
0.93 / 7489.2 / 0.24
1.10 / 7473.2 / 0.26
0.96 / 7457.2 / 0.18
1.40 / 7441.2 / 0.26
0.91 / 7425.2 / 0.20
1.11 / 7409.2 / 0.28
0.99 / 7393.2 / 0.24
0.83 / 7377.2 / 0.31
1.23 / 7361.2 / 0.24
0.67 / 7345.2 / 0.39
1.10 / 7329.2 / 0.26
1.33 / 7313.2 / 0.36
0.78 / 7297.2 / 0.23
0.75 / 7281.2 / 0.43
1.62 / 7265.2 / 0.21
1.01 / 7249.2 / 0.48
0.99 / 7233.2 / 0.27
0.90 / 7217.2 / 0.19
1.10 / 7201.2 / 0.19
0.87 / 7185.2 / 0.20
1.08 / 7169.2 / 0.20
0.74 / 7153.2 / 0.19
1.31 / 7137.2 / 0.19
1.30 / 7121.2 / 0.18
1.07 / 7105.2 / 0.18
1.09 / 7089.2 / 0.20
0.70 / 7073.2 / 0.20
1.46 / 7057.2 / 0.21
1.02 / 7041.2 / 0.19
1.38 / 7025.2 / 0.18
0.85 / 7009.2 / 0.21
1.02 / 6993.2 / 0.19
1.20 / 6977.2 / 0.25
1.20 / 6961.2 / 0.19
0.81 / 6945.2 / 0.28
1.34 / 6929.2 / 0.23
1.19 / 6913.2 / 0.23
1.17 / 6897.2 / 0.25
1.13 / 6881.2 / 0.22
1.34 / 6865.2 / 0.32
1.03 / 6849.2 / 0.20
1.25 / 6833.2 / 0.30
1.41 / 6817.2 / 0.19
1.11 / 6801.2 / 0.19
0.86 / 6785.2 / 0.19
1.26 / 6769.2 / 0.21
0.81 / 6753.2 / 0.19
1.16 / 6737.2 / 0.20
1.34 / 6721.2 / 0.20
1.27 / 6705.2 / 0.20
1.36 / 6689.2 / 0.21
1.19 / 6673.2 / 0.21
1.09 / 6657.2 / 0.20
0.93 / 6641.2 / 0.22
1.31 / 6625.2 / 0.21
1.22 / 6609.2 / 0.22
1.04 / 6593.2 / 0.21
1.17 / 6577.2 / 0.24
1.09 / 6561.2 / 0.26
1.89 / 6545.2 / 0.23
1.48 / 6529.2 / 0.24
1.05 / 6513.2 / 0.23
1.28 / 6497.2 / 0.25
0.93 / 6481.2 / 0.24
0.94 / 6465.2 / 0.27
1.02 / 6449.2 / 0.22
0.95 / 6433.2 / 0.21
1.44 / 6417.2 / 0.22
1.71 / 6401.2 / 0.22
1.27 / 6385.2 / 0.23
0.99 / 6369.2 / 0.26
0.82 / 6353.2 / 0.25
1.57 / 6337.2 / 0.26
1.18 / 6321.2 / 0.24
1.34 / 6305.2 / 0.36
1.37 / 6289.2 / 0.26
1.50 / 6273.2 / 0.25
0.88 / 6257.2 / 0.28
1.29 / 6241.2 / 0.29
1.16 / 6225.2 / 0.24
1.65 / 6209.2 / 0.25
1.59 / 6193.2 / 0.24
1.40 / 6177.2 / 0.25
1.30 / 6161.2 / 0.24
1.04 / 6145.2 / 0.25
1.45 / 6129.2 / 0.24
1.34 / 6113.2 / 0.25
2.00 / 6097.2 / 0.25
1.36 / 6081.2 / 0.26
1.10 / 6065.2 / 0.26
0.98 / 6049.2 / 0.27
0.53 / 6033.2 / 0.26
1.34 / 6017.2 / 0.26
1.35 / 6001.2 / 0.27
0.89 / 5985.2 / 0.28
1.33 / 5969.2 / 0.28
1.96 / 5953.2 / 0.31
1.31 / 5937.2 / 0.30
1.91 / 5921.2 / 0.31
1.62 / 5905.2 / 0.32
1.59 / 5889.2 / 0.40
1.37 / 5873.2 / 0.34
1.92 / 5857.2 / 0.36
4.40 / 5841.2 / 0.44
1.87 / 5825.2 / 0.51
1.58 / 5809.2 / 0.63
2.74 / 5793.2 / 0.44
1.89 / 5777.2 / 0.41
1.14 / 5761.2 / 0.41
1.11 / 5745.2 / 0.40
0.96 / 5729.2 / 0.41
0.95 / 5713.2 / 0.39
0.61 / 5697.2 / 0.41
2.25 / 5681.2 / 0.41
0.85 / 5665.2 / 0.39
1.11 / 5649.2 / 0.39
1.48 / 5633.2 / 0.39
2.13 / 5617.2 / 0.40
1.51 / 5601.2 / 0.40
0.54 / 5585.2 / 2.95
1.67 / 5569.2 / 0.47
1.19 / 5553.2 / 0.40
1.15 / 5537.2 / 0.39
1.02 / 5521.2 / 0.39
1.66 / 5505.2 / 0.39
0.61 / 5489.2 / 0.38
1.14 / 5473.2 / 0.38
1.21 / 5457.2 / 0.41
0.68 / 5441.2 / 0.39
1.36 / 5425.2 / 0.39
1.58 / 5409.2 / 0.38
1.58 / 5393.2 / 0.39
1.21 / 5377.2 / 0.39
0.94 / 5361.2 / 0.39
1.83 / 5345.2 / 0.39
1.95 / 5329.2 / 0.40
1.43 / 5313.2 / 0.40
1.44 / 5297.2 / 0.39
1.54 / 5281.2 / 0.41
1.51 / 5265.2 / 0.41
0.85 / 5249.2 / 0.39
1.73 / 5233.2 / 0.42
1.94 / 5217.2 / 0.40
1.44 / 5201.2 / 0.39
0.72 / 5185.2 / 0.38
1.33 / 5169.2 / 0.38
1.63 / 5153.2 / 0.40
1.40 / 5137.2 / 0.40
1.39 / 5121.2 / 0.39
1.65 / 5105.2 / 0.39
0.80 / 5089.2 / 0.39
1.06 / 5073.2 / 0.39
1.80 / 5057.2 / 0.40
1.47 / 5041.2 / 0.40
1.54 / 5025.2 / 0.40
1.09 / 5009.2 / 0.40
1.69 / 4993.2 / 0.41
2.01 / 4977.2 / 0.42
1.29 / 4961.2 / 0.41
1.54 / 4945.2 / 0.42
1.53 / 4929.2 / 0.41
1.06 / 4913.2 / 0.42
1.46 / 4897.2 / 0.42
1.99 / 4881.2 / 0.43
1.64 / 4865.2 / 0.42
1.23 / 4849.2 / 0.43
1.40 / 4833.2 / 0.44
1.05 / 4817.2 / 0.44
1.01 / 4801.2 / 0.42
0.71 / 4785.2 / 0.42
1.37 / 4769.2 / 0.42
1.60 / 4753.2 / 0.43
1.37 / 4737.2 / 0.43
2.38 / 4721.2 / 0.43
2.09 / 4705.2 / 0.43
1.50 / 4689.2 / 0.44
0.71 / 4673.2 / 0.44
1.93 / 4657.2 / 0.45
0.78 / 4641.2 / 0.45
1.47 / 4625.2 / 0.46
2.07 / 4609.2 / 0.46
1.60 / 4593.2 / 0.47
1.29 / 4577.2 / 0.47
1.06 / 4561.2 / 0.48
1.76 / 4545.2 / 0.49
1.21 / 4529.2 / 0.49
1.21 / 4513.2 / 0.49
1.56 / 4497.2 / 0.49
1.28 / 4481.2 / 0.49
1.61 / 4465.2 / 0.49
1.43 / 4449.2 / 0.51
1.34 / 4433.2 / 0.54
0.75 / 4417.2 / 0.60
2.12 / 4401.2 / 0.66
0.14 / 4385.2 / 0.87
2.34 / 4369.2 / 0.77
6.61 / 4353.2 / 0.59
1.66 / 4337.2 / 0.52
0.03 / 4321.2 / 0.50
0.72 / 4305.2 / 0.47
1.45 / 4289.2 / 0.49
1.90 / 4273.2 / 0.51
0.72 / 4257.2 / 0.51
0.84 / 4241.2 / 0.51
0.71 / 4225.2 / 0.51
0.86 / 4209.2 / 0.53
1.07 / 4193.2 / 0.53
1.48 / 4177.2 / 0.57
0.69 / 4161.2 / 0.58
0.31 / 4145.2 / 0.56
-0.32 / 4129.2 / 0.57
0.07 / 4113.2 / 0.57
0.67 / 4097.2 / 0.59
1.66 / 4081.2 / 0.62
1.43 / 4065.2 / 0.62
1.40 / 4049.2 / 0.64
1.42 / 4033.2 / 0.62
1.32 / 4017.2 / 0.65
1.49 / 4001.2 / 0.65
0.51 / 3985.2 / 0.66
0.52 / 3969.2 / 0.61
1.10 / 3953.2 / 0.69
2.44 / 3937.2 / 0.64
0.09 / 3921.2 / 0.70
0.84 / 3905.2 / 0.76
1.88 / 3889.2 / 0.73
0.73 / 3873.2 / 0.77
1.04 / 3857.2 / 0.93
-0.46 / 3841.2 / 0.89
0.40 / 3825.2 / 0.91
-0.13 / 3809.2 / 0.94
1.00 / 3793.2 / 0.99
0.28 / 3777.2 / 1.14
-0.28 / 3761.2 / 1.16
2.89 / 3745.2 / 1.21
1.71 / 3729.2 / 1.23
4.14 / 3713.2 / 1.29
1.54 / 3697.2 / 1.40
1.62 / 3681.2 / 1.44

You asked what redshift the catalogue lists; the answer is 0.17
